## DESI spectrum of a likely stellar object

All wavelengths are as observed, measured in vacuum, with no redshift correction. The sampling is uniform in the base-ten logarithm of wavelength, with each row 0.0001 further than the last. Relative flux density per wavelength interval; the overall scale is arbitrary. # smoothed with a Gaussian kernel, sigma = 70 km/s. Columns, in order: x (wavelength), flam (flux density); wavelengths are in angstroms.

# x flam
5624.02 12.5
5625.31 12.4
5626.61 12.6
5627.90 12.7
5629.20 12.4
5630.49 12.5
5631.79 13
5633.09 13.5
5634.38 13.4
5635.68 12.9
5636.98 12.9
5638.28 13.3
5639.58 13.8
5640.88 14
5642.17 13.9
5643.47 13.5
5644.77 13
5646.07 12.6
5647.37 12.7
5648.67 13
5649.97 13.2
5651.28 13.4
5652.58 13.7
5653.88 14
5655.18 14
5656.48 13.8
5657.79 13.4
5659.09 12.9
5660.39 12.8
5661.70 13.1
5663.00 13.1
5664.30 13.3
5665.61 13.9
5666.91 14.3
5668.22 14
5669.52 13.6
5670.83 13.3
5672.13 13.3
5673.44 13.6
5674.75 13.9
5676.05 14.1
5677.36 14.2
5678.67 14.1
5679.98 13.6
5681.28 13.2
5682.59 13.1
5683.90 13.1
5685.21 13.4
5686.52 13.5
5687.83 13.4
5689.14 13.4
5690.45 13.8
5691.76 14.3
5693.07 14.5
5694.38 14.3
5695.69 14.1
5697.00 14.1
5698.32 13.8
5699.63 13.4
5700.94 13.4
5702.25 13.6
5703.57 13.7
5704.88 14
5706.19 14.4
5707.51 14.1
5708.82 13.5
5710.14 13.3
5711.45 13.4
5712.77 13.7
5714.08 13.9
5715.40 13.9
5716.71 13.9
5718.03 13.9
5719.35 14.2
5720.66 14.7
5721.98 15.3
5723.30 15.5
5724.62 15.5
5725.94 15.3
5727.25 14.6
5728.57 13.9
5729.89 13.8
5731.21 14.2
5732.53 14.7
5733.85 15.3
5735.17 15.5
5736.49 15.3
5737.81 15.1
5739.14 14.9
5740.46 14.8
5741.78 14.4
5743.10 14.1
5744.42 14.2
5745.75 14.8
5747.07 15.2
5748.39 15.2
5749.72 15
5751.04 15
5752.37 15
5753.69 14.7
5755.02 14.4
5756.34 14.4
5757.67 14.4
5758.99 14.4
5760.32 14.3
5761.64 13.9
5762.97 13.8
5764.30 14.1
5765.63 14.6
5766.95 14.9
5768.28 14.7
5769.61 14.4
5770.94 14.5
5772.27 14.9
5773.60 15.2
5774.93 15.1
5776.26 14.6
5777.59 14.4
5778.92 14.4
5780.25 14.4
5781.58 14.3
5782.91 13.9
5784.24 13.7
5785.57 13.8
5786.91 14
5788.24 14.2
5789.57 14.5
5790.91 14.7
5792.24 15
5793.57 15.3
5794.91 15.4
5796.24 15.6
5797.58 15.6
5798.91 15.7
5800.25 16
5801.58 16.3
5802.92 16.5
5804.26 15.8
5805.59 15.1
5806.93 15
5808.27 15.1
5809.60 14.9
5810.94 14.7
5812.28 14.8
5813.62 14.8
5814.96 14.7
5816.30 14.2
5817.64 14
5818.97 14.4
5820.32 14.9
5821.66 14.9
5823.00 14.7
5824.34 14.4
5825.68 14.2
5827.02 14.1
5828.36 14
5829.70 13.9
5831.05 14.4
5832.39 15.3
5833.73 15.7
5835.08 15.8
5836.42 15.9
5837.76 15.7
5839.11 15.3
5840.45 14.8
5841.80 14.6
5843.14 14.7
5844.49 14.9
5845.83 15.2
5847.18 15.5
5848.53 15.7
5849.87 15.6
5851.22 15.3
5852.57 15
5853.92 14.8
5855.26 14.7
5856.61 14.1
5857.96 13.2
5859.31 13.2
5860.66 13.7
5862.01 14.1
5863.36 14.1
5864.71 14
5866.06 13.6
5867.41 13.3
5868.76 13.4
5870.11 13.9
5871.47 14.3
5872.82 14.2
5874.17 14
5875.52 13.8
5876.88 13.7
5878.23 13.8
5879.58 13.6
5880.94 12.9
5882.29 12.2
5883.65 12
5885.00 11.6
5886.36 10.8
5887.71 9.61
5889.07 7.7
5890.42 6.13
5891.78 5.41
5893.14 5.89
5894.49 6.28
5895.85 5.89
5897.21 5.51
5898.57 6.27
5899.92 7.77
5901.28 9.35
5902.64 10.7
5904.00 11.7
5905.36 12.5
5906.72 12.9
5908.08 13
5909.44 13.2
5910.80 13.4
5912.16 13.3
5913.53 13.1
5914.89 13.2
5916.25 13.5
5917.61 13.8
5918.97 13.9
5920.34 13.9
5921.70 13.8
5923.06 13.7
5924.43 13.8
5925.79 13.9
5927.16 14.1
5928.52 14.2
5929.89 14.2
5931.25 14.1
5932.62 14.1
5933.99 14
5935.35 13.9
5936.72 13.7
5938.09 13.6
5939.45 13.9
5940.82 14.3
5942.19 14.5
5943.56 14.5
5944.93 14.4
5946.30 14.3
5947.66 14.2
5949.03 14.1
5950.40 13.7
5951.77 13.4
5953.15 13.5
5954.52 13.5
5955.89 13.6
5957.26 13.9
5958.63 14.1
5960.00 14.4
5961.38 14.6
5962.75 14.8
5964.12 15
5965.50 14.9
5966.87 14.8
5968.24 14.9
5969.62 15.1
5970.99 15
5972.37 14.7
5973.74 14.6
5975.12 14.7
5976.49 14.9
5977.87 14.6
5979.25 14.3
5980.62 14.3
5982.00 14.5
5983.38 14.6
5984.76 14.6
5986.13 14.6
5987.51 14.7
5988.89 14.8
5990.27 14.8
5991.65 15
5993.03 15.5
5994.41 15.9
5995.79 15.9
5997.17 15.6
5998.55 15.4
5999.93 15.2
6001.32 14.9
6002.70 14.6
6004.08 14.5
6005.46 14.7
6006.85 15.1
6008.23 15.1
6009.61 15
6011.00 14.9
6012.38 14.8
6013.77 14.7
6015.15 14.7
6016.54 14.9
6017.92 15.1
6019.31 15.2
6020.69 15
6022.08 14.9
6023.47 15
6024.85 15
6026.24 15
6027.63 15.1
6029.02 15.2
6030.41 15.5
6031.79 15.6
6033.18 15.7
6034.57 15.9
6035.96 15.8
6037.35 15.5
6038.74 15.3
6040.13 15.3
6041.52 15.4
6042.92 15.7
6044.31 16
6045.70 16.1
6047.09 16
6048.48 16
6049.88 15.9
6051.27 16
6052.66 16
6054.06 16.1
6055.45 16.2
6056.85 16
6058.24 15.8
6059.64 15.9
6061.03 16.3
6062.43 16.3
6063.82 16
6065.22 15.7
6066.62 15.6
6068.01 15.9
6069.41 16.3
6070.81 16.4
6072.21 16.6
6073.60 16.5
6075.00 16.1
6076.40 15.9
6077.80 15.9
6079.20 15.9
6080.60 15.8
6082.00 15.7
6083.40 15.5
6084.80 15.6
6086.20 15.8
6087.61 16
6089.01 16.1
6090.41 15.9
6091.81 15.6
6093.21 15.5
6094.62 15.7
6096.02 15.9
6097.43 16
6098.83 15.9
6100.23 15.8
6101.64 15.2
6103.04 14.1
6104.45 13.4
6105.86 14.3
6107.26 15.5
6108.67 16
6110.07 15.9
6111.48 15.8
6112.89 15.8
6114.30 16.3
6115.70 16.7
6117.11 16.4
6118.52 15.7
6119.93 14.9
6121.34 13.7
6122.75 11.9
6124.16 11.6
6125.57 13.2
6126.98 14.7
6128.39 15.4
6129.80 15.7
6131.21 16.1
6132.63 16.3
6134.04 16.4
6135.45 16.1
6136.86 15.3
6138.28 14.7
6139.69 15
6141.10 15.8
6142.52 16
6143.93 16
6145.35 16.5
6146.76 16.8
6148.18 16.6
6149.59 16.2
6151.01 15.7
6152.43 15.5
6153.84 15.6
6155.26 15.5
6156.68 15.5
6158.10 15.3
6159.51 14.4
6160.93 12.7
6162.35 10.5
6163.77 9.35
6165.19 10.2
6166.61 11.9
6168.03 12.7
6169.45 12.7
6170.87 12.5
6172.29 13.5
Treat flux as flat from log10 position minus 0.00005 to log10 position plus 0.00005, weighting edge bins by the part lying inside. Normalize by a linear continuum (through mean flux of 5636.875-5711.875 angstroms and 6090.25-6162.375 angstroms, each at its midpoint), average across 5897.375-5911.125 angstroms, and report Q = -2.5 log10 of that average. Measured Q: 0.315 mag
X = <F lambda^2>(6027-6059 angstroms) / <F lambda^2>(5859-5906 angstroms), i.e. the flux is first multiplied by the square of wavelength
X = 1.5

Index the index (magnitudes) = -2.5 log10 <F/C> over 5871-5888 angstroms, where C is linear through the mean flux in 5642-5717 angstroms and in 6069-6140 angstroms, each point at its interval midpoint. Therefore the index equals 0.13 mag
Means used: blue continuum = 13.6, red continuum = 15.5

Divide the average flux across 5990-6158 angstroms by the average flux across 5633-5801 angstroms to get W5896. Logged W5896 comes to 1.1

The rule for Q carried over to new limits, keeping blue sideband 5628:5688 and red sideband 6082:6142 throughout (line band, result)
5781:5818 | -0.07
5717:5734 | -0.07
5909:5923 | 0.07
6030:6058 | -0.05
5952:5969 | 0.03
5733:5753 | -0.09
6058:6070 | -0.06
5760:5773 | -0.04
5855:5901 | 0.25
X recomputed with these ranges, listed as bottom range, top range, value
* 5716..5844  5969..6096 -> 1.14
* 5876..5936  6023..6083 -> 1.42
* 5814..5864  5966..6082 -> 1.11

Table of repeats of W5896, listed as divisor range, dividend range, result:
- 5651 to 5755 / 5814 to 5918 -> 0.92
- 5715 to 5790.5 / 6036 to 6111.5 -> 1.08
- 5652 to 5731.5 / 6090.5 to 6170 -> 1.08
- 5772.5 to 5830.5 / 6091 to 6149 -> 1.04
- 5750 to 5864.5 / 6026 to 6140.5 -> 1.06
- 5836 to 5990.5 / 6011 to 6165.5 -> 1.15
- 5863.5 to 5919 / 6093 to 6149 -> 1.34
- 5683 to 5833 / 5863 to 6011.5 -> 0.92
